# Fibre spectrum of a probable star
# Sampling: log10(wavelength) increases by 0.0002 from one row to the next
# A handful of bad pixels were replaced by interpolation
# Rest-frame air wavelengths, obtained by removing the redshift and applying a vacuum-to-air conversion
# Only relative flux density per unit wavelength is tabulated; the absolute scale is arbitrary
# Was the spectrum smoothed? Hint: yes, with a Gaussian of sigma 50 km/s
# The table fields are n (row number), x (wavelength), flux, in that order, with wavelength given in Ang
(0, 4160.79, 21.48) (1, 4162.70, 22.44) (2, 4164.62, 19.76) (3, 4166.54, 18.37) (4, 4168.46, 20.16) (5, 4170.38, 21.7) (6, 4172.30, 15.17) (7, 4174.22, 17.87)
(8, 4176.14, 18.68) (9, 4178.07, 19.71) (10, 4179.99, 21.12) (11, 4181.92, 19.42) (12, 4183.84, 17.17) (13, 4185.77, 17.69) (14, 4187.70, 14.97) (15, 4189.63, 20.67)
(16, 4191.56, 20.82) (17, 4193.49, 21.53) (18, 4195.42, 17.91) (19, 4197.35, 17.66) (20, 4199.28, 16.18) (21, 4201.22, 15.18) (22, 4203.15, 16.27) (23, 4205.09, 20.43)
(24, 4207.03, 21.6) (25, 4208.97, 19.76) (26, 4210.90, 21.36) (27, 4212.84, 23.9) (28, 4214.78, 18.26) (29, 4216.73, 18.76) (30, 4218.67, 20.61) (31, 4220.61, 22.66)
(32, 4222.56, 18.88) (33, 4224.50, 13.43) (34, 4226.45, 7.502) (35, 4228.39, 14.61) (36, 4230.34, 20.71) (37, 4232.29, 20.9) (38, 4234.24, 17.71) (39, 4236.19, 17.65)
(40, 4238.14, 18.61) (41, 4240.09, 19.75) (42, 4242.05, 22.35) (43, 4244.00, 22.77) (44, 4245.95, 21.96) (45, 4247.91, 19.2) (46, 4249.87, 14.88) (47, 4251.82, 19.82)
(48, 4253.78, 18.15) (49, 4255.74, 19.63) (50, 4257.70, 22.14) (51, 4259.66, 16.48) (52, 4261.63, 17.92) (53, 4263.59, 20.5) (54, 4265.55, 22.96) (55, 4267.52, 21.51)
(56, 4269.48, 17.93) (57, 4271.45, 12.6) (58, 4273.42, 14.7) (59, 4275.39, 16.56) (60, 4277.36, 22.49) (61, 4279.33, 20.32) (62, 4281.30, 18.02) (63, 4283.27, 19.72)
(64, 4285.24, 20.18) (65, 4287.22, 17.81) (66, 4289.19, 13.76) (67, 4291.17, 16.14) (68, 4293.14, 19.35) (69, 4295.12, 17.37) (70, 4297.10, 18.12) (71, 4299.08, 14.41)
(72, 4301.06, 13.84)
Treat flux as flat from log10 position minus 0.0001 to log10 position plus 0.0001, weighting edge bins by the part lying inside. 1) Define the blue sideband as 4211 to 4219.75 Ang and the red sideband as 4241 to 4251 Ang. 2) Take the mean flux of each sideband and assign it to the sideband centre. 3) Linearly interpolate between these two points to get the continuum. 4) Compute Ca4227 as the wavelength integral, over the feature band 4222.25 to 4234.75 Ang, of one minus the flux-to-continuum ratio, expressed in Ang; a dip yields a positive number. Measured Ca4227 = 2.7 Ang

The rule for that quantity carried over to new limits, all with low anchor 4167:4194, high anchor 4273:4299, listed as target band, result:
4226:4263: -0.7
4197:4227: 0.4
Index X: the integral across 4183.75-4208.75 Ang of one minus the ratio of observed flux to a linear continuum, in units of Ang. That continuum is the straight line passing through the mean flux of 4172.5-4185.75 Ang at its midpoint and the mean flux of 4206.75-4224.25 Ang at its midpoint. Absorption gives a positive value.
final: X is 1.4 Ang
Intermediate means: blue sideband 18.7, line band 18.4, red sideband 20.3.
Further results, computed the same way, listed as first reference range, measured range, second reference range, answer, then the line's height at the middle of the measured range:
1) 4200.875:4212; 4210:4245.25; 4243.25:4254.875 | 0.8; 19.4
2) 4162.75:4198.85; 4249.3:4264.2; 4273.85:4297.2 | -0.3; 18.4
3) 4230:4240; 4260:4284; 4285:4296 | -1.1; 17.9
